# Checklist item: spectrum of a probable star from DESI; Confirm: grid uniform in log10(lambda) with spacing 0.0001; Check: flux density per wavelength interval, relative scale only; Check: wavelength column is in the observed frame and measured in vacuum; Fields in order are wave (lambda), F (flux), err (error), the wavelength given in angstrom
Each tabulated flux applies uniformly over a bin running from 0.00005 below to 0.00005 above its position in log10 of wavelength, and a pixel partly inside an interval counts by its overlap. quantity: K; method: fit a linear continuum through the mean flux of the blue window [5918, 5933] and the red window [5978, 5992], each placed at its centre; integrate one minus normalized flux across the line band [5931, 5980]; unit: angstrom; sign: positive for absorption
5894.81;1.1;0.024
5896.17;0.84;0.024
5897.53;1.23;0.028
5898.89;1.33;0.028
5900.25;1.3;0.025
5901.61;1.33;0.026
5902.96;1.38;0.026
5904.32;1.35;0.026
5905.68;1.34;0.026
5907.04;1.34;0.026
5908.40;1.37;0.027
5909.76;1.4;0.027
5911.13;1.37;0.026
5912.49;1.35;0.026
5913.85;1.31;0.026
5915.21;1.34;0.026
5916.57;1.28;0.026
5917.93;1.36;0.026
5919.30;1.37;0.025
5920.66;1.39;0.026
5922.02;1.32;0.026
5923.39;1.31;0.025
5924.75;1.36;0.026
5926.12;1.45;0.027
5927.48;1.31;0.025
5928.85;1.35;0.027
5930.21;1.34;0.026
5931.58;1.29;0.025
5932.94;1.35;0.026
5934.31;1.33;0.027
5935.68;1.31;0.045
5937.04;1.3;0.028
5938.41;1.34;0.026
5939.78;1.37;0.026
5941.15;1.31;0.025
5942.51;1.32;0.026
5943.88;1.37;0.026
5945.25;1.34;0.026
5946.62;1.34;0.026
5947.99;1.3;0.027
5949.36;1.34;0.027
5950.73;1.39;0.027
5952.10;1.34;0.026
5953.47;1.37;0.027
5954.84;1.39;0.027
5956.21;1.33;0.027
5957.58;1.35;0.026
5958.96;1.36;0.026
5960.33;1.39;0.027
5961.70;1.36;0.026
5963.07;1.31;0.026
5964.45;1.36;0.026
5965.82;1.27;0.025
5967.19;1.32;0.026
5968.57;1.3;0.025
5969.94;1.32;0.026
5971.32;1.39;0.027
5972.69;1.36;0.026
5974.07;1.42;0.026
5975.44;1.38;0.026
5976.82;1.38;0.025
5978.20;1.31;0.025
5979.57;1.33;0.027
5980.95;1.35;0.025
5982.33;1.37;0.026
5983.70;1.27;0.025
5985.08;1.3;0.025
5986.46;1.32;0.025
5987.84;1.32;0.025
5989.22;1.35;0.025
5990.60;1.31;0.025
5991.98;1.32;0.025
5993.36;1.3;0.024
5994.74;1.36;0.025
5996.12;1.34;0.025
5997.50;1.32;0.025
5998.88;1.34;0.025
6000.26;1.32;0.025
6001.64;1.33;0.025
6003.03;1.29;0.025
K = -0.2 angstrom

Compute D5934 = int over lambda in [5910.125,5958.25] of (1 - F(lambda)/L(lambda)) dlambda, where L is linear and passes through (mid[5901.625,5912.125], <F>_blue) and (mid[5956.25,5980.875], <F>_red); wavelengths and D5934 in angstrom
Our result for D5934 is 0.4 angstrom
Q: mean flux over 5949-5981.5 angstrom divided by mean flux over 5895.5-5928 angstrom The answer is 1.02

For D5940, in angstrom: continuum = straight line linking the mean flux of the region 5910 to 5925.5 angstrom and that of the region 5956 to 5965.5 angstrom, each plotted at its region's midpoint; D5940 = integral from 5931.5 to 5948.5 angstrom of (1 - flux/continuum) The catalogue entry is 0.2 angstrom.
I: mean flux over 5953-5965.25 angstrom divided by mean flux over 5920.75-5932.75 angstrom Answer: 1.01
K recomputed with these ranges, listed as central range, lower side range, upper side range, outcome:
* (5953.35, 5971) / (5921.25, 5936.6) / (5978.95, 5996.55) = -0.13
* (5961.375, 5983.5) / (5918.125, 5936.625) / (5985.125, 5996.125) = -0.23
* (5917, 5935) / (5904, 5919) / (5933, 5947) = -0.10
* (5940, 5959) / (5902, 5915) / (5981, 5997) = -0.09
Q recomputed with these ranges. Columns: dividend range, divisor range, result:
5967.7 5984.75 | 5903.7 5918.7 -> 1.00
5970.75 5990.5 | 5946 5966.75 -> 1.00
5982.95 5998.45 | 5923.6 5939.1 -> 0.99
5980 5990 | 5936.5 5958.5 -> 0.99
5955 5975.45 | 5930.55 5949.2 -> 1.01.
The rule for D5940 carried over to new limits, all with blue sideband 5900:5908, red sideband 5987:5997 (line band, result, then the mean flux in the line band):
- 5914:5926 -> -0.03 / 1.34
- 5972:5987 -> -0.16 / 1.35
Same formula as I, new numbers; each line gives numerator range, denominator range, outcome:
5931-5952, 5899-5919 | 0.99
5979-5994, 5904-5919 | 0.98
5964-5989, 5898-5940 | 1.00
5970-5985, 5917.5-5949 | 1.01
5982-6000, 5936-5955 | 0.99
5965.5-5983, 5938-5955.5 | 1.00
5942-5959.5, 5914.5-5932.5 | 1.00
